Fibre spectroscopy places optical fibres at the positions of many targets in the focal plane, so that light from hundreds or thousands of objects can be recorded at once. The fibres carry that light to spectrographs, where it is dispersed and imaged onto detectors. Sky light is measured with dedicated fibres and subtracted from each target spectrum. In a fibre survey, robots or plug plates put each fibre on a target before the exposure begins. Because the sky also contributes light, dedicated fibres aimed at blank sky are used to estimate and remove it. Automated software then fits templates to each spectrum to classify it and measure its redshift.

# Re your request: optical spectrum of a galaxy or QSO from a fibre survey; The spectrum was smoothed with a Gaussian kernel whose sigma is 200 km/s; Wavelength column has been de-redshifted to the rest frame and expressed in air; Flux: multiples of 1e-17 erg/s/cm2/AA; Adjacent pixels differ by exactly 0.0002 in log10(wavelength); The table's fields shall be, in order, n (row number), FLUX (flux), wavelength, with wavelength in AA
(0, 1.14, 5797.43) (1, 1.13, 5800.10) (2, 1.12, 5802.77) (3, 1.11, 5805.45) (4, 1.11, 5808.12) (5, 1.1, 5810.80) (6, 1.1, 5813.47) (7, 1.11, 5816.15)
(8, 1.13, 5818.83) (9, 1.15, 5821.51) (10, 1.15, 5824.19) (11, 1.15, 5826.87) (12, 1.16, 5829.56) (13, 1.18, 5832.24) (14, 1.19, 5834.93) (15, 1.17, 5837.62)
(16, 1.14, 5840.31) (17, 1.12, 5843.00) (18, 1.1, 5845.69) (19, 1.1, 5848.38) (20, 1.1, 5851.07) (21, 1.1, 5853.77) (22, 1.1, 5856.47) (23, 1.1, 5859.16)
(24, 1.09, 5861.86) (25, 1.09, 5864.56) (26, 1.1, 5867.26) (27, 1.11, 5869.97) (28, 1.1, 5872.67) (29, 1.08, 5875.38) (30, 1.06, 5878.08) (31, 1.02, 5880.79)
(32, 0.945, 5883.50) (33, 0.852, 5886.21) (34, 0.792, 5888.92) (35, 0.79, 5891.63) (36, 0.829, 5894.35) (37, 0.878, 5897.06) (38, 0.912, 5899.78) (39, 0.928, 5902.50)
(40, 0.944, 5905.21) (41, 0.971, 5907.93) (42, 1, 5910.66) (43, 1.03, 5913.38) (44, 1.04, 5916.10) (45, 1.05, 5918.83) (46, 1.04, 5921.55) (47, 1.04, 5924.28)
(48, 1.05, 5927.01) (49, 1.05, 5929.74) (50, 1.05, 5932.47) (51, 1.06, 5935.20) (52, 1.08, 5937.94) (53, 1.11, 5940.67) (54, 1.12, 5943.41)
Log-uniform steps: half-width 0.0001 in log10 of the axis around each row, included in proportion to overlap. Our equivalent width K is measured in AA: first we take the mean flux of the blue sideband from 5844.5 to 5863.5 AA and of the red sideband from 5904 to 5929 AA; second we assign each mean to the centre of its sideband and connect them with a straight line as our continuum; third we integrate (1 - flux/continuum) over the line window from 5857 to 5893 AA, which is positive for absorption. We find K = 2.1 AA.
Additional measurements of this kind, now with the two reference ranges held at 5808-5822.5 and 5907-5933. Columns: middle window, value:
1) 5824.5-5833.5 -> -0.5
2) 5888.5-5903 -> 2.7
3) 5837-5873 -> -0.8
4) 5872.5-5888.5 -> 1.1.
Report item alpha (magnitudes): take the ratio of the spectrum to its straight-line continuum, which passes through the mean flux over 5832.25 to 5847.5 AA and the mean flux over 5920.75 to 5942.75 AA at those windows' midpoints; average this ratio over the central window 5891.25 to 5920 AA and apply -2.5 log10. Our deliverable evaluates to 0.15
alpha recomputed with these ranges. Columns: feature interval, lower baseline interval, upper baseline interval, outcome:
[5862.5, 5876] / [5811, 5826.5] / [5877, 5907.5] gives -0.127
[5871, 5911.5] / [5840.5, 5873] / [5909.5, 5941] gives 0.146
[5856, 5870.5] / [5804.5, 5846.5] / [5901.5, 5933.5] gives -0.010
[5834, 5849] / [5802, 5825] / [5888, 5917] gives -0.080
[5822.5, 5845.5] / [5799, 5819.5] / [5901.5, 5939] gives -0.059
